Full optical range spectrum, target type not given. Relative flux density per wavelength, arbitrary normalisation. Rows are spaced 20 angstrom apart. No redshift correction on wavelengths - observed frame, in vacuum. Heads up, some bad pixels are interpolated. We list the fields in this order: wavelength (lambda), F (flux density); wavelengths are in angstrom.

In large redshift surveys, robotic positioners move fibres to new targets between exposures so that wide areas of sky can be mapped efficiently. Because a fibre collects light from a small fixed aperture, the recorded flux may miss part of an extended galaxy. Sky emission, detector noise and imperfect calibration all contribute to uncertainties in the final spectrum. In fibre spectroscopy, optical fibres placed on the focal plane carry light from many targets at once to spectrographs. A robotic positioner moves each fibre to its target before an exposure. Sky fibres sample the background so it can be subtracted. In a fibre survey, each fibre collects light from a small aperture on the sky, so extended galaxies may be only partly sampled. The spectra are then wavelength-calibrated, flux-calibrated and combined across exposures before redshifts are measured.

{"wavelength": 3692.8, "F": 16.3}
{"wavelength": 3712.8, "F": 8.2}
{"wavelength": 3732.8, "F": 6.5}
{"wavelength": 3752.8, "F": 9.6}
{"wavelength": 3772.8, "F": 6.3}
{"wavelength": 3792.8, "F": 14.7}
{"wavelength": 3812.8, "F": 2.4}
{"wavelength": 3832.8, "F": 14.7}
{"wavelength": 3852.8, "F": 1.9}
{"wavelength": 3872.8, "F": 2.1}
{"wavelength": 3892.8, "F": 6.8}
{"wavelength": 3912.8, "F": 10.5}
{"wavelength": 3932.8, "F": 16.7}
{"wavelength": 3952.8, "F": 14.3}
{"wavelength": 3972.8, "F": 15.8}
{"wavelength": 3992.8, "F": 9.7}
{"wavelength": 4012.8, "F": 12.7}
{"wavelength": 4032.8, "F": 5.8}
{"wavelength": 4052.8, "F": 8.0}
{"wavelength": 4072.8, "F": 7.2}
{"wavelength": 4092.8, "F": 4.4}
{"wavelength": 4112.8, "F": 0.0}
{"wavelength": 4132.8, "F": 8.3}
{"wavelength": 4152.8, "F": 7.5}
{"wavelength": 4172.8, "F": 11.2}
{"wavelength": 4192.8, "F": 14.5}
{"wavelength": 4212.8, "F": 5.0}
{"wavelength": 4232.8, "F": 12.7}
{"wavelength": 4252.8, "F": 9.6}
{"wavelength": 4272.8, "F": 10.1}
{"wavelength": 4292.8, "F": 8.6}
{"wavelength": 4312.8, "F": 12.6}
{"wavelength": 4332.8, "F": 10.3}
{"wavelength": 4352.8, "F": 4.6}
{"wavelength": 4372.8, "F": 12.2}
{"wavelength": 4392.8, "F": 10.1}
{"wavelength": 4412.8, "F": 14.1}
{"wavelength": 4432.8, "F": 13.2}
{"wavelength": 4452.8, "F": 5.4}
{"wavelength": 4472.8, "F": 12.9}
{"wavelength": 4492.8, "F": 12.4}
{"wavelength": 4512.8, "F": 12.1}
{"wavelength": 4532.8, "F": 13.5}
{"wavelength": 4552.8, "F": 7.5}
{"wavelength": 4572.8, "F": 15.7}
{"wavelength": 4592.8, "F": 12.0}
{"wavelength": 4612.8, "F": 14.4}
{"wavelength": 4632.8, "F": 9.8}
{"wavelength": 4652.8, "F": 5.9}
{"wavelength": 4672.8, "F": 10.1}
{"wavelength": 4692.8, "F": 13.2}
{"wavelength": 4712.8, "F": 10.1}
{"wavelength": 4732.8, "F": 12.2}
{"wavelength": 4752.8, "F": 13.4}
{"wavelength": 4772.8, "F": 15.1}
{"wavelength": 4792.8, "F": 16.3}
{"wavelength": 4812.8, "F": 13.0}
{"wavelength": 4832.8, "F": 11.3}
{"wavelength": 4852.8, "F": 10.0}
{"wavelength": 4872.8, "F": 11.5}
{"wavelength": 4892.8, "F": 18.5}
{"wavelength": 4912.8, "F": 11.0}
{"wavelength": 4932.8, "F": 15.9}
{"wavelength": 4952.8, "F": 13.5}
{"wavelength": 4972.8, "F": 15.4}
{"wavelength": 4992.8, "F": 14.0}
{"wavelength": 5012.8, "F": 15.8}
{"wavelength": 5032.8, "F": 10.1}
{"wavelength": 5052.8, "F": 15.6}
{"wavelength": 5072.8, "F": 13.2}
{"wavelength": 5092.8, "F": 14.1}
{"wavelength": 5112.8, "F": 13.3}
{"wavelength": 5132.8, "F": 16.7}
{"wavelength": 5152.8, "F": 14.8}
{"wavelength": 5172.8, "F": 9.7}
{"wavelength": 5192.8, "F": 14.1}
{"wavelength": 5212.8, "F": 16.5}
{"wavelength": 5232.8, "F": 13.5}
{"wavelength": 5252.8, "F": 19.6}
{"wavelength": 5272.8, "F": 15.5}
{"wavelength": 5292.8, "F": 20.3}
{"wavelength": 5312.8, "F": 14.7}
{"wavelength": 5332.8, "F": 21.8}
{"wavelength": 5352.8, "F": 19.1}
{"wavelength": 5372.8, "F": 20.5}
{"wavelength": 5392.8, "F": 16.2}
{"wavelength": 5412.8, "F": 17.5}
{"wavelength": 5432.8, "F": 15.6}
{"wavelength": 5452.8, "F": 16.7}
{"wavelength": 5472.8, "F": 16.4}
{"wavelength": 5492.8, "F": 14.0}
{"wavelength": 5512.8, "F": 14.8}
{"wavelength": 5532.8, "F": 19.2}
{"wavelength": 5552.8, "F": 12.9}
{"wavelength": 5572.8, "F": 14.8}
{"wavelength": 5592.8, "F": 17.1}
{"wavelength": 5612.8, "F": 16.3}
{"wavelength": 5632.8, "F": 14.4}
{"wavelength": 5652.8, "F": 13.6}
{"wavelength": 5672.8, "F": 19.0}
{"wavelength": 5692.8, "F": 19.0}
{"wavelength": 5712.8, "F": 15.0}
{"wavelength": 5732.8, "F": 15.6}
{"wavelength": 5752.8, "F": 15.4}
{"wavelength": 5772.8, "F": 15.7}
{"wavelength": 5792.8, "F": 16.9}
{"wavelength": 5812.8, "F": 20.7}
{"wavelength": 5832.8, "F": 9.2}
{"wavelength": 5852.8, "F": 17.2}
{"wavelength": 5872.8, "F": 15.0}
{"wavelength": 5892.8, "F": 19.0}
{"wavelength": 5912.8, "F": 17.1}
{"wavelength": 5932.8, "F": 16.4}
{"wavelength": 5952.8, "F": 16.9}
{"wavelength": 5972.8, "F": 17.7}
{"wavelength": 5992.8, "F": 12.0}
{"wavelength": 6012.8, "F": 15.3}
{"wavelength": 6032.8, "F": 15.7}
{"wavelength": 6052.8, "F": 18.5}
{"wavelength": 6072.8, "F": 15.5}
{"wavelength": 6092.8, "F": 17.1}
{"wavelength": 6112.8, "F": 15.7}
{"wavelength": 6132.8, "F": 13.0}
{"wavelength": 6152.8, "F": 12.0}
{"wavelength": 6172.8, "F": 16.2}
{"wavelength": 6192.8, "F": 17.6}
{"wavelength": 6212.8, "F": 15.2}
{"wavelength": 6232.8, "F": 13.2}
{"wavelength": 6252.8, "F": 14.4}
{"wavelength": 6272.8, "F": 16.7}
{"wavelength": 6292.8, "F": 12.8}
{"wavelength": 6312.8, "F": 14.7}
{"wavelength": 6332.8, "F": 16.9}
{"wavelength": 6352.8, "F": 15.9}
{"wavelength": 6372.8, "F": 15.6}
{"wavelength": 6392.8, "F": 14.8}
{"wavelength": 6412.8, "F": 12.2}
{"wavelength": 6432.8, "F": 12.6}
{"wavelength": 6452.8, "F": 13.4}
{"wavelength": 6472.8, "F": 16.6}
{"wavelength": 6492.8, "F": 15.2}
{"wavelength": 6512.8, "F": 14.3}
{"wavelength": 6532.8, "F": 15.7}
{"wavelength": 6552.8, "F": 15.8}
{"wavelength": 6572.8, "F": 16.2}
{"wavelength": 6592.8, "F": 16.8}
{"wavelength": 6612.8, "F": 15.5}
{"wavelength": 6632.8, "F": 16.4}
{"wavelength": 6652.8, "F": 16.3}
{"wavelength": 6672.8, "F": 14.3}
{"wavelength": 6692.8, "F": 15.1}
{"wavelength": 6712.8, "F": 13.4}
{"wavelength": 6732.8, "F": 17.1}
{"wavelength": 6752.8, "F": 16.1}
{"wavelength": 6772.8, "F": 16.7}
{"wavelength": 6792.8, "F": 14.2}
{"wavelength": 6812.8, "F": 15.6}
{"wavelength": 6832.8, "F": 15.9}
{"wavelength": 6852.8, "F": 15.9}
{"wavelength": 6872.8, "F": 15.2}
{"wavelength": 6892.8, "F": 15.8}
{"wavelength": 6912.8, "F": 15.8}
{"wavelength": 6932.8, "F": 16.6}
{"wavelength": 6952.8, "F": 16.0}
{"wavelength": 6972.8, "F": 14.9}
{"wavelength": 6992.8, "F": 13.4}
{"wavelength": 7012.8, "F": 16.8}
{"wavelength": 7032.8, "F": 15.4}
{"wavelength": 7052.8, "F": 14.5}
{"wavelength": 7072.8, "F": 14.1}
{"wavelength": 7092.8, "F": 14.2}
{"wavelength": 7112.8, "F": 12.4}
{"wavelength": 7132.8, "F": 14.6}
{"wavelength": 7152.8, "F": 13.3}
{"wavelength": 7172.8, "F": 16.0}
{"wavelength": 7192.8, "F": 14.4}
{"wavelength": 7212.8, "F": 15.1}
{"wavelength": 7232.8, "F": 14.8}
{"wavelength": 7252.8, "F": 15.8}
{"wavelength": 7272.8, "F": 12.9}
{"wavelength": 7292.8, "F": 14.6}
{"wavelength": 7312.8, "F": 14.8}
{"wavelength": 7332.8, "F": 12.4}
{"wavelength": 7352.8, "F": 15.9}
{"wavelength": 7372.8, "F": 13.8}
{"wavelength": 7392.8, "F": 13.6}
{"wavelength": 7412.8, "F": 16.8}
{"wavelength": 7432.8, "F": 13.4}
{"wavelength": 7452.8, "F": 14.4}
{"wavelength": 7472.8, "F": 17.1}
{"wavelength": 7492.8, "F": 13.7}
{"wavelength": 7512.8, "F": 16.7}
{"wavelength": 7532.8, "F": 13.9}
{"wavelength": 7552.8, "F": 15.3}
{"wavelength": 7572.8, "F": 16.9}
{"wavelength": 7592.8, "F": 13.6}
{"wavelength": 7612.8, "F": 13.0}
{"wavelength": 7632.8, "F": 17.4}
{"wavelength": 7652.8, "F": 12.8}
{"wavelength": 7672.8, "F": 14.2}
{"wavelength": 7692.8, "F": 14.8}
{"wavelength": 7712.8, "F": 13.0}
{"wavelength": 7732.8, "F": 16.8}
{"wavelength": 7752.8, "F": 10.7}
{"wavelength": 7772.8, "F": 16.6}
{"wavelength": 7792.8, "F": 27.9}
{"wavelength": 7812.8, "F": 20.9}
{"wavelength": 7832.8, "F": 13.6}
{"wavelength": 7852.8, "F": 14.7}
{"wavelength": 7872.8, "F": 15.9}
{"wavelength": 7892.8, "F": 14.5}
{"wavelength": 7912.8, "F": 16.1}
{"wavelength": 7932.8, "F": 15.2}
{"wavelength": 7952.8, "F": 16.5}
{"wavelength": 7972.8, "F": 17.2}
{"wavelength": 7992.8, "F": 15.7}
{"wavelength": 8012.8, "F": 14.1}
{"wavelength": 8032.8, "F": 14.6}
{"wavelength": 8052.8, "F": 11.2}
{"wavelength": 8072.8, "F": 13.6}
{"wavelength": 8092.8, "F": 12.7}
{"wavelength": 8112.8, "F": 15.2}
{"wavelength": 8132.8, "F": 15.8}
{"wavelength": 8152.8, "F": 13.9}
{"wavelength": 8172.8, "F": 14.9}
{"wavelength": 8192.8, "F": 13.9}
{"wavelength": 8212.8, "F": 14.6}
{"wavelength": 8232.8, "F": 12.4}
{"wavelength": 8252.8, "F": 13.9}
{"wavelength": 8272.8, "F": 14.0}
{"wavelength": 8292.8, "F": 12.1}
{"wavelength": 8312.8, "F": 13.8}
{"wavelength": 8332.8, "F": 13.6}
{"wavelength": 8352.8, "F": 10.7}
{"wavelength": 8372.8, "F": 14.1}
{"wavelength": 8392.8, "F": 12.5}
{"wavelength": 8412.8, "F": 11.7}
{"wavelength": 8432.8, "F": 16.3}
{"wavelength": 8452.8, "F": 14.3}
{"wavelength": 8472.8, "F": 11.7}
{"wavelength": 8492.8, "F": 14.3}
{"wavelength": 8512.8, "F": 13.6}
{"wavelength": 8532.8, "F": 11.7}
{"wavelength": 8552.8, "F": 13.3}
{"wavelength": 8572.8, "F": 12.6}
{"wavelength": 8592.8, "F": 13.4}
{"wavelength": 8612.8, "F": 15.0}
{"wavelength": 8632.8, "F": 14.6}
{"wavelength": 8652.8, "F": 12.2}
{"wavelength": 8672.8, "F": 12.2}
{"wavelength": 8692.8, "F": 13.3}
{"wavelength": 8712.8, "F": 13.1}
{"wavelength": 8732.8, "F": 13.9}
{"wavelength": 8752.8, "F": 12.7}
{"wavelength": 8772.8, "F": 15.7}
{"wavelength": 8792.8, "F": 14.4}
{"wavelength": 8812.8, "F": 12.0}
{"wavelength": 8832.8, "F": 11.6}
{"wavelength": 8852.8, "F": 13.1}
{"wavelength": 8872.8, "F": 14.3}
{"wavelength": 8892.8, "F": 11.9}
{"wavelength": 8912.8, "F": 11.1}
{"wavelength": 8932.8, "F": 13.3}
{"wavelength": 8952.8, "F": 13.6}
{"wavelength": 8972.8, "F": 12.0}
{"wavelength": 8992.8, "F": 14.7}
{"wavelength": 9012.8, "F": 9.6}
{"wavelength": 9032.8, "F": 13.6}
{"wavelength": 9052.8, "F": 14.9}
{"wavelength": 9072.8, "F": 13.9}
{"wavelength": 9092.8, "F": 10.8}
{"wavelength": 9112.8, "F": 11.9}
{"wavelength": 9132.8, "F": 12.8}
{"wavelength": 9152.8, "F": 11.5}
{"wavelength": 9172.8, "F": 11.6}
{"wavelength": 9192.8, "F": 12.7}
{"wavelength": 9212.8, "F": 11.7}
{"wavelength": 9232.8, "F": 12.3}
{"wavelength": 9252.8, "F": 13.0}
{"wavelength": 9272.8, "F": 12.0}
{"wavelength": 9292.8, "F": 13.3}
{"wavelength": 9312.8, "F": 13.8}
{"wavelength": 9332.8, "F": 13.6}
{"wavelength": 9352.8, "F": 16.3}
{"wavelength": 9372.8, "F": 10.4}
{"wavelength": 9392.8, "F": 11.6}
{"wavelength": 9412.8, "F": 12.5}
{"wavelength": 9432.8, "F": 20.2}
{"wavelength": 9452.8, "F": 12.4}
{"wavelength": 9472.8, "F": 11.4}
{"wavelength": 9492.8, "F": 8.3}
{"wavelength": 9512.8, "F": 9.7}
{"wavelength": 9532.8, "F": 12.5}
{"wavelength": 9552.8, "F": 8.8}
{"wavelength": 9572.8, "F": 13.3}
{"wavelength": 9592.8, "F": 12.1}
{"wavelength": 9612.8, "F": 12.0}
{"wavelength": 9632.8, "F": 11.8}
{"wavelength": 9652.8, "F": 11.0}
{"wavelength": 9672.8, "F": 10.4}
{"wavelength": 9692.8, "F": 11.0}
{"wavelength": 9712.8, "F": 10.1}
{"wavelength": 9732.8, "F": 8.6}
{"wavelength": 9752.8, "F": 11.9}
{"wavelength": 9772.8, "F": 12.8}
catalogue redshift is 0.187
